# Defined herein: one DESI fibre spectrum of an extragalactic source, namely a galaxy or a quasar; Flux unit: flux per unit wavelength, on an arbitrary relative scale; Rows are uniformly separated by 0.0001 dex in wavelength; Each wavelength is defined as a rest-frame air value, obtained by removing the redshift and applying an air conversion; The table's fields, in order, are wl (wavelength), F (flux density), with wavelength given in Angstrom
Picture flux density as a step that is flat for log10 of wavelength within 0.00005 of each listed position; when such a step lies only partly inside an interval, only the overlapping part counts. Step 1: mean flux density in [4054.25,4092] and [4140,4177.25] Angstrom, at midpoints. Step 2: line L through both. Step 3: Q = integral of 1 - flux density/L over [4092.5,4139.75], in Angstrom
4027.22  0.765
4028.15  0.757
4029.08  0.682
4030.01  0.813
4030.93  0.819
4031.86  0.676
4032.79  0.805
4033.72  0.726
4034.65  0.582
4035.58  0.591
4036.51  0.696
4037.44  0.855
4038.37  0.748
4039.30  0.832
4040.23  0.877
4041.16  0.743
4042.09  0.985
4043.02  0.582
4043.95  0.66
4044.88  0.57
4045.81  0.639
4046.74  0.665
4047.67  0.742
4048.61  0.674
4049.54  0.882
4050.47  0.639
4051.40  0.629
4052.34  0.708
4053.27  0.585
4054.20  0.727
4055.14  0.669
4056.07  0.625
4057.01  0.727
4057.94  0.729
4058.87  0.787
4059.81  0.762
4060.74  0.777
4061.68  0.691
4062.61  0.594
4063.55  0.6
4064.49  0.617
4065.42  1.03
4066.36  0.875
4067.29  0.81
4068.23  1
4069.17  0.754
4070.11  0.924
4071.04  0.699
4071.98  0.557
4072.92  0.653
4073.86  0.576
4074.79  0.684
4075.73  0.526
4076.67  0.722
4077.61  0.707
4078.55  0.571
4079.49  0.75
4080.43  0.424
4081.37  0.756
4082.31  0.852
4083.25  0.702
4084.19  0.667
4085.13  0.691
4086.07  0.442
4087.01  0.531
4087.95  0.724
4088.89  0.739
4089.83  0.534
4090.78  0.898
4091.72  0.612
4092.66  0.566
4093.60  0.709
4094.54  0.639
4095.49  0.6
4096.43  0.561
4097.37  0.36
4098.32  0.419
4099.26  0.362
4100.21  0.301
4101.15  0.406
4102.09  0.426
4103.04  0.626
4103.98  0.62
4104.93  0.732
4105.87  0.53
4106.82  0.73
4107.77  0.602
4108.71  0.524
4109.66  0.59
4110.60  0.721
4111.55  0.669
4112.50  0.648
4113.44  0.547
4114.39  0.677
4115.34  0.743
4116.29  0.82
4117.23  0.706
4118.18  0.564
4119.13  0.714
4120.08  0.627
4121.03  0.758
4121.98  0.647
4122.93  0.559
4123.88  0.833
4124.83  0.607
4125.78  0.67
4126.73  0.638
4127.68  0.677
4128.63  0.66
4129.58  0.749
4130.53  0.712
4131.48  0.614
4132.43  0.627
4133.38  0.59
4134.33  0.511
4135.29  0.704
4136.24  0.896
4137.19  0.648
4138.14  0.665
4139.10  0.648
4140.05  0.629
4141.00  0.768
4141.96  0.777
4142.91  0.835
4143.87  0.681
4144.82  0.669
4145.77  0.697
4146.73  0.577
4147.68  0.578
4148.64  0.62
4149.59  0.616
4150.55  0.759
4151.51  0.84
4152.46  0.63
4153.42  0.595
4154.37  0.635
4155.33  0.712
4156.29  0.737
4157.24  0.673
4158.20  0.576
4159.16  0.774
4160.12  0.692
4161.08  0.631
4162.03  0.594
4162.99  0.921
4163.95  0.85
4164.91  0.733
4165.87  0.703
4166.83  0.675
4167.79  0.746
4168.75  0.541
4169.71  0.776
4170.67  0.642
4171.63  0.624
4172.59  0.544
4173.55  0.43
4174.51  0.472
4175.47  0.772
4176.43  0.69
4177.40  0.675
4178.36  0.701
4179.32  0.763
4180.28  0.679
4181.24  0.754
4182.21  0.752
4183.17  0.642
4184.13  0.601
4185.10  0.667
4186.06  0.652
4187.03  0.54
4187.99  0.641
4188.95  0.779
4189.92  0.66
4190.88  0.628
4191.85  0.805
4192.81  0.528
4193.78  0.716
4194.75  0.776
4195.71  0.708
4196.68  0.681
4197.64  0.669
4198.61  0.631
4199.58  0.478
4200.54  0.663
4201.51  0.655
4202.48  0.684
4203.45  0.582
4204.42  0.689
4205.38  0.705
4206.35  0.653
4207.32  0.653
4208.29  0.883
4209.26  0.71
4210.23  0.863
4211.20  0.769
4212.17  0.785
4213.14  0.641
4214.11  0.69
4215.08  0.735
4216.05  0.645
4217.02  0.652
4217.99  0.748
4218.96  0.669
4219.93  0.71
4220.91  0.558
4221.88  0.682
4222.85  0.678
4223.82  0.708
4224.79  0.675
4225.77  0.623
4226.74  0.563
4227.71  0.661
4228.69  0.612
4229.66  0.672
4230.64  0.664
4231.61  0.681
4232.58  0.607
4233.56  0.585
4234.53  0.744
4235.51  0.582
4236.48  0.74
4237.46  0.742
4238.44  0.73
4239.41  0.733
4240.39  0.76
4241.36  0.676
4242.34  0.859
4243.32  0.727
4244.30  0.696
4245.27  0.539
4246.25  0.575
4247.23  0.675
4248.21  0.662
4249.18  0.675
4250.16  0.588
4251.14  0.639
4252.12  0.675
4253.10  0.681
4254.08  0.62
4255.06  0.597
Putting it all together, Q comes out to 4.5 Angstrom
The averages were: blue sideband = 0.7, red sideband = 0.678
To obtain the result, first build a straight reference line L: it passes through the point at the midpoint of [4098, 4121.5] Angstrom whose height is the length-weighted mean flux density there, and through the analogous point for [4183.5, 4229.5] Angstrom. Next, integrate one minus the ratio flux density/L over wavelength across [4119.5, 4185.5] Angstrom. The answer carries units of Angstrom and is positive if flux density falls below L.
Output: -4.4 Angstrom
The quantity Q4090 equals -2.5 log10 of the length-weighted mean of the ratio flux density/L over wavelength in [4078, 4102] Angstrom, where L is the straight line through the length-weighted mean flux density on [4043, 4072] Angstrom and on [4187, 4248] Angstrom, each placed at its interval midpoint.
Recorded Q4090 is 0.205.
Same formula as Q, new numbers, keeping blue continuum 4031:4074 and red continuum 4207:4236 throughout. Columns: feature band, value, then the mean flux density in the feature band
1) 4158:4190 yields 0.9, 0.674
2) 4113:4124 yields 0.5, 0.678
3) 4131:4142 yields 0.5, 0.669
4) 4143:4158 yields 0.6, 0.671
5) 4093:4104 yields 3.3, 0.498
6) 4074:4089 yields 1.4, 0.652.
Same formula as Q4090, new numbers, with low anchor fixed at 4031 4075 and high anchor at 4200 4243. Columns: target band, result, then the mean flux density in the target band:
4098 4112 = 0.28 mag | 0.552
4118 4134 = 0.07 mag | 0.662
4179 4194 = 0.04 mag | 0.674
